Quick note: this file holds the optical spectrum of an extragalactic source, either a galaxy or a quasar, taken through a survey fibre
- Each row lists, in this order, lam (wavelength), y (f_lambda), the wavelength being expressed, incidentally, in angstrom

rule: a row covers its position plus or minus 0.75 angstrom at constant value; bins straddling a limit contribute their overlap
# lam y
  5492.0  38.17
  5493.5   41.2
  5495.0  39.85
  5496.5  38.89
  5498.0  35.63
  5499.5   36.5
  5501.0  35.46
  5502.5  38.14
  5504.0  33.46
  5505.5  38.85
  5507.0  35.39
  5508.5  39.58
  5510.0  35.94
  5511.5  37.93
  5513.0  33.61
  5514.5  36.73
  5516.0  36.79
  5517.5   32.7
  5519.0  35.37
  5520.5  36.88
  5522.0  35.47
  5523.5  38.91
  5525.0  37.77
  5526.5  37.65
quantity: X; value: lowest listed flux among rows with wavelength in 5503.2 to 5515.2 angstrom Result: 33.46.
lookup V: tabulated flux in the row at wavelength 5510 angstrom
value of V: 35.94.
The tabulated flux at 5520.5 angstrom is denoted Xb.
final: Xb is 36.88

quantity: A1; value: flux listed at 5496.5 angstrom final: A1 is 38.89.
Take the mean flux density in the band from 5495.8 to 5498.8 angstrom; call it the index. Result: 37.2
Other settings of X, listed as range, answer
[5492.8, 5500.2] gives 35.63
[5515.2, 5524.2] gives 32.7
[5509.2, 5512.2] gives 35.94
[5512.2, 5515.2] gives 33.61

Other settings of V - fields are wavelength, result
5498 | 35.63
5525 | 37.77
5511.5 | 37.93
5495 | 39.85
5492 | 38.17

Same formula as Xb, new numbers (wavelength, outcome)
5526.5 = 37.65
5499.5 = 36.5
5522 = 35.47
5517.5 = 32.7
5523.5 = 38.91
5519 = 35.37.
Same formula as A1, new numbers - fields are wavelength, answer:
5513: 33.61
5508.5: 39.58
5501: 35.46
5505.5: 38.85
